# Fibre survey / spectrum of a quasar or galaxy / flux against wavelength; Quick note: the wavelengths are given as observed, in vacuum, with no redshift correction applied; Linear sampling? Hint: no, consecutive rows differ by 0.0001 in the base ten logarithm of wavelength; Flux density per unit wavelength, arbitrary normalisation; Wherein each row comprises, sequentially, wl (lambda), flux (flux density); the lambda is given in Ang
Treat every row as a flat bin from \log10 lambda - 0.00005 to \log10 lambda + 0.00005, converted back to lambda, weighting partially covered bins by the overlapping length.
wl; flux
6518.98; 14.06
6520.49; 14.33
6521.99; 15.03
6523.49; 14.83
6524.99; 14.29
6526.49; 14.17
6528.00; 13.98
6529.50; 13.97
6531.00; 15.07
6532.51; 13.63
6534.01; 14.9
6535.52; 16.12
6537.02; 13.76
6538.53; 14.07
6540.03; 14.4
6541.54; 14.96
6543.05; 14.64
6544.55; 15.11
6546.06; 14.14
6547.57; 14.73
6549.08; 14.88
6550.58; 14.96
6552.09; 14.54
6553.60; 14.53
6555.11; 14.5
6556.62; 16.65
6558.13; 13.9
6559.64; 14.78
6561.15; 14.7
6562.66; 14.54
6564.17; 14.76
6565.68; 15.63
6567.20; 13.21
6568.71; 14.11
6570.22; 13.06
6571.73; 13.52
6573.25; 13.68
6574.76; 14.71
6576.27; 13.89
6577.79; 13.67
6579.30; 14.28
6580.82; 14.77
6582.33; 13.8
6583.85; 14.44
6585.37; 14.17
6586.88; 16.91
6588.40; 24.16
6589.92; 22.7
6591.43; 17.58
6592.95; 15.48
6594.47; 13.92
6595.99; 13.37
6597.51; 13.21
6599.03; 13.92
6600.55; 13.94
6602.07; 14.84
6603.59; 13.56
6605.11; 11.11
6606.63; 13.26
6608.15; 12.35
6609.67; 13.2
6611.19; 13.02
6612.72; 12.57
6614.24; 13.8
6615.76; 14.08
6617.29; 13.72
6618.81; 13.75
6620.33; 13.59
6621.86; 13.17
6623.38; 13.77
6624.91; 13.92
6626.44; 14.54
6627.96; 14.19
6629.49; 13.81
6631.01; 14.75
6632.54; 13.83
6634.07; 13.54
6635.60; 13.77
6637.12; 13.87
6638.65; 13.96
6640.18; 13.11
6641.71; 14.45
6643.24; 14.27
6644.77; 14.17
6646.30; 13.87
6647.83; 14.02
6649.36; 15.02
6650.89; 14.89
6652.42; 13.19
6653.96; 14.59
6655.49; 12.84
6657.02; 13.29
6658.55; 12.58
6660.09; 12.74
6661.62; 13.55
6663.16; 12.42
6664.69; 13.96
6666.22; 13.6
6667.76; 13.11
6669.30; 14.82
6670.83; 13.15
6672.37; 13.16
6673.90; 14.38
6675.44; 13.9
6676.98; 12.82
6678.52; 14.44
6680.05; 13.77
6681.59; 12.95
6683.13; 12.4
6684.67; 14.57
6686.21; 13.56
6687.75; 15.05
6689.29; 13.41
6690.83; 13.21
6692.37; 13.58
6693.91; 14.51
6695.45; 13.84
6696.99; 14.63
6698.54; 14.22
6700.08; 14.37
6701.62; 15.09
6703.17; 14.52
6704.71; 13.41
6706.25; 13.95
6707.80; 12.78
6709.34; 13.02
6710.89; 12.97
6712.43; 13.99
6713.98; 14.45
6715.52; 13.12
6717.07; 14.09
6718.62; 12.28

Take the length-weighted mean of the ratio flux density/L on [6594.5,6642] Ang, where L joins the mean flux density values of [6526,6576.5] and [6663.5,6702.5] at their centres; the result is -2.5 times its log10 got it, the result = 0.04 mag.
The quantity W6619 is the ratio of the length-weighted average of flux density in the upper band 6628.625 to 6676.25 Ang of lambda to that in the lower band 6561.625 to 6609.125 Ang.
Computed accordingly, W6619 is 0.9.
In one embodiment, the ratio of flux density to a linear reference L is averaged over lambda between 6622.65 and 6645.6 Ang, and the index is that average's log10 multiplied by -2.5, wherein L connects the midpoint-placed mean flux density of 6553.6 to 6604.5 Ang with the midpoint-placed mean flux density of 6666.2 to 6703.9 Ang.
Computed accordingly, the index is 0.03 mag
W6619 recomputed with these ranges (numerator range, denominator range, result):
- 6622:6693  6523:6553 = 0.94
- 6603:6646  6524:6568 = 0.93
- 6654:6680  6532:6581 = 0.93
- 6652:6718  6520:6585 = 0.95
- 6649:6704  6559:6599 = 0.91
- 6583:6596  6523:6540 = 1.19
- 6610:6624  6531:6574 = 0.93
